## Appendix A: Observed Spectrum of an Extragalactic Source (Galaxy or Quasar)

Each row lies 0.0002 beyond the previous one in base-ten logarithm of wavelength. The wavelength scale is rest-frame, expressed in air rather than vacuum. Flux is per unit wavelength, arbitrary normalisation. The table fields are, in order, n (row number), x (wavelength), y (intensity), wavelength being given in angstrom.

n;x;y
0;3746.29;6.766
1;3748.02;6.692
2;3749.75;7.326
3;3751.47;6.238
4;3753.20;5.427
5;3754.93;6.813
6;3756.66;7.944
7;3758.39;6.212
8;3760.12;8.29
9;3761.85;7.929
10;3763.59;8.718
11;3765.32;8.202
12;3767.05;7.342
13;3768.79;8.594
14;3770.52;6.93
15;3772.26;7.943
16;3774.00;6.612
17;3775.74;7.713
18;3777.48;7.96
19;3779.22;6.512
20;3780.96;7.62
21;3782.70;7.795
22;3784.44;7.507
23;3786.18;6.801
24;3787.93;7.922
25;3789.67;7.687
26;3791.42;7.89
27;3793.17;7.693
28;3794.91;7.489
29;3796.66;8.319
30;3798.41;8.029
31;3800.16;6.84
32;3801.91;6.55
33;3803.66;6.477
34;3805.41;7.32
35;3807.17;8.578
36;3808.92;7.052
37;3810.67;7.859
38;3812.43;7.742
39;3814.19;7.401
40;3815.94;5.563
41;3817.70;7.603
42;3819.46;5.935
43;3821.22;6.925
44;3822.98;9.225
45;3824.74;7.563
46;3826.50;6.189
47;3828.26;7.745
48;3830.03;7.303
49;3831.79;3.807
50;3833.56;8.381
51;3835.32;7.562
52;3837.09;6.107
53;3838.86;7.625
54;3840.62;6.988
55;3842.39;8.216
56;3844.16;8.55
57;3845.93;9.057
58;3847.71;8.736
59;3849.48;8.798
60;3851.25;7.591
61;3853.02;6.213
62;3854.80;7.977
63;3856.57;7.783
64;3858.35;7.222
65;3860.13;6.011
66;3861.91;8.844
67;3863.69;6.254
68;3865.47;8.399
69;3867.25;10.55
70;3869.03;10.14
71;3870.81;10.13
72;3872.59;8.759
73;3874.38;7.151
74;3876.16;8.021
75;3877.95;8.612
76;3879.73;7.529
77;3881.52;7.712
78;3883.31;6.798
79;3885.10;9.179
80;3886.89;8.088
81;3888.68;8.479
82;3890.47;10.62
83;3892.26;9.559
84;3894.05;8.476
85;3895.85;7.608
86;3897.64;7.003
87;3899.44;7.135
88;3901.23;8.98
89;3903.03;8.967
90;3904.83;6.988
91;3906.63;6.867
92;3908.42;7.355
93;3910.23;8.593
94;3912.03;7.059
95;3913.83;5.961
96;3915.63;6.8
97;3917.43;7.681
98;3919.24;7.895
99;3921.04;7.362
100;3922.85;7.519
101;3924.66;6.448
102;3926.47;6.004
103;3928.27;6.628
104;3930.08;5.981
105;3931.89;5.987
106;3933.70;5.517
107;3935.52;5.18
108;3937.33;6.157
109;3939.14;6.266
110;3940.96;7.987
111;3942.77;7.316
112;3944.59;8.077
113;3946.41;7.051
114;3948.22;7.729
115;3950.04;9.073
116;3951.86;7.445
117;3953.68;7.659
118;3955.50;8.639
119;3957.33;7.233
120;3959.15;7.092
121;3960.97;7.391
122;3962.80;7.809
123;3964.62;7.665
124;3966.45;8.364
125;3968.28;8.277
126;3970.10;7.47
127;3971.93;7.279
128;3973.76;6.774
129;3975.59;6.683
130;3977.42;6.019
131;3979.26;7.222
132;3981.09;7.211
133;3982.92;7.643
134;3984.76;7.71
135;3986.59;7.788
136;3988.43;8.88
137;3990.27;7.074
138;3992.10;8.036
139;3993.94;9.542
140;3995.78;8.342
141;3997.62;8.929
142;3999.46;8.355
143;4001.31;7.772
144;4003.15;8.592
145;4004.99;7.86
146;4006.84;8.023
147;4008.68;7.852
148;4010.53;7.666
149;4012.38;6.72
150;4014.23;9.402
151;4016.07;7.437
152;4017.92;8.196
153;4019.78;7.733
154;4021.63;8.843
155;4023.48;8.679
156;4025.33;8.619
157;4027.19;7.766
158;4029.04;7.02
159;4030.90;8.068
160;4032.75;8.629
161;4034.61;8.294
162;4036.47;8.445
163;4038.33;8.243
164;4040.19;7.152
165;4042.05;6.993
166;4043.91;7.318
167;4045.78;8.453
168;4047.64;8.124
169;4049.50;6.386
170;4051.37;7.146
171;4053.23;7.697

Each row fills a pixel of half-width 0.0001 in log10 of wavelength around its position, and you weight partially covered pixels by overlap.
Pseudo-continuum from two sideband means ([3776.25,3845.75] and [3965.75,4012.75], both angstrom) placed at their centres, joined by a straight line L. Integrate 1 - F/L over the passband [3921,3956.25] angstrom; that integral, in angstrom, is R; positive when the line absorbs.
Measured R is 3.1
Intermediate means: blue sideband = 7.36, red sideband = 7.78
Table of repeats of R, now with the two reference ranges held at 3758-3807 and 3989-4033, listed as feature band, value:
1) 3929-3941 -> 2.9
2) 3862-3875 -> -1.7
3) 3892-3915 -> 0.6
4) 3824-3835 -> 1.2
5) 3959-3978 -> 1.5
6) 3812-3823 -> 0.9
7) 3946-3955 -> 0.1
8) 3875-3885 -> 0.0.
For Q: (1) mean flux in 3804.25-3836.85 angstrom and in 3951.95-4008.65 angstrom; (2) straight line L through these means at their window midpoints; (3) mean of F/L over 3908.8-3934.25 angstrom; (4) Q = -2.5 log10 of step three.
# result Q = 0.11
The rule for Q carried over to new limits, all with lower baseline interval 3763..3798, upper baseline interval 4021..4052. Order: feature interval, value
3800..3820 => 0.086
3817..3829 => 0.057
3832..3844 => 0.054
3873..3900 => -0.054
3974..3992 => 0.068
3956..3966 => 0.042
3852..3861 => 0.100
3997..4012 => -0.027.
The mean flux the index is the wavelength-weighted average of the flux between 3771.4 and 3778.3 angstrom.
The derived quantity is 7.55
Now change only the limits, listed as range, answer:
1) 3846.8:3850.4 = 8.75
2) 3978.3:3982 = 7.2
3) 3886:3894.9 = 9.05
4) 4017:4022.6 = 8.25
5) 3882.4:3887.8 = 8.02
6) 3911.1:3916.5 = 6.62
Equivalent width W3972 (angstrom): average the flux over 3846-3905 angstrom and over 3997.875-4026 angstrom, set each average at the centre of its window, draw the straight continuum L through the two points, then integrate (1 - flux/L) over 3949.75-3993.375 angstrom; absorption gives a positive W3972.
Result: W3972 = 3.0 angstrom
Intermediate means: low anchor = 8.22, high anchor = 8.13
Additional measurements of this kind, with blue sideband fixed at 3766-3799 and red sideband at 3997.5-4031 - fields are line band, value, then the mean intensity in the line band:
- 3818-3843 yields 1.9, 7.11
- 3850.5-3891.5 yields -2.2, 8.18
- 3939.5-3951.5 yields 0.2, 7.78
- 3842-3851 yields -1.0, 8.62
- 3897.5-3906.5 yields 0.0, 7.8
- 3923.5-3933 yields 2.0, 6.23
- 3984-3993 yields 0.1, 7.91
